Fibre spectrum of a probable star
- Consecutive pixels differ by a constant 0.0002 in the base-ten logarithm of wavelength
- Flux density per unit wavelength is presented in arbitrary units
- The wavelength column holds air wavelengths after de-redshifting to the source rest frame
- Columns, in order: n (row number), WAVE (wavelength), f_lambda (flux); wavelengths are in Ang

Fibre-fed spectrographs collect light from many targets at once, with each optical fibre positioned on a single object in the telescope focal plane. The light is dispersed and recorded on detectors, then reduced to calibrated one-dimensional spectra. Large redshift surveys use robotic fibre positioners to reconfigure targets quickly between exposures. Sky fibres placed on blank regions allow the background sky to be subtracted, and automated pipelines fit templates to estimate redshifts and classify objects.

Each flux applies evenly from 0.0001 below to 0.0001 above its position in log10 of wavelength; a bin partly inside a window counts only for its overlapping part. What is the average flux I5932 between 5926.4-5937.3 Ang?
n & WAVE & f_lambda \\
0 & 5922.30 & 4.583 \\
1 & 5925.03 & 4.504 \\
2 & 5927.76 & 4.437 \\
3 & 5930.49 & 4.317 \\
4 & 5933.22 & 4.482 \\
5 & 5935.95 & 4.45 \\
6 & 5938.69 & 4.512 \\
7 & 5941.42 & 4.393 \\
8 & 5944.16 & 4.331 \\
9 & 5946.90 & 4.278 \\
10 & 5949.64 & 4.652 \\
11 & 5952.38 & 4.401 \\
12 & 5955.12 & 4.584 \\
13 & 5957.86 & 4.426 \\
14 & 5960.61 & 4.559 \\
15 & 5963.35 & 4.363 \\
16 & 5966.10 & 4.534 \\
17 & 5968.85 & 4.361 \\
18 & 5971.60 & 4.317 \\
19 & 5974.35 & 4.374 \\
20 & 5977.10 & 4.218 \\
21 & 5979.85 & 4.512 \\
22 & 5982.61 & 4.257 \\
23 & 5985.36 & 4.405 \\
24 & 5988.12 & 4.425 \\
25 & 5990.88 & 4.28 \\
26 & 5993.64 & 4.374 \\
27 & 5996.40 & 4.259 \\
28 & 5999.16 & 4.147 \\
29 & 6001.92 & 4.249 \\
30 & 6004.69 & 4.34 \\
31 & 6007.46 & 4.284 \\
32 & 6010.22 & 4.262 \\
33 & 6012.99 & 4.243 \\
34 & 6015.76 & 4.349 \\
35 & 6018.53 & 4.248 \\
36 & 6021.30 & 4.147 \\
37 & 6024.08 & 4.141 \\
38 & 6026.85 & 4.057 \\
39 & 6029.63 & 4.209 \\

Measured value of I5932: 4.42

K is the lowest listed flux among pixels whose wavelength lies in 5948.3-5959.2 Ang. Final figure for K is 4.401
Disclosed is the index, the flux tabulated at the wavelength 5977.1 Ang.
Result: 4.218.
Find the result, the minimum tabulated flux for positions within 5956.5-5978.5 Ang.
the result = 4.218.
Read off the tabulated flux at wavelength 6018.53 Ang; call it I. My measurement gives 4.248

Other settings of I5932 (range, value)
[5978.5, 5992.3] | 4.37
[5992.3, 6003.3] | 4.26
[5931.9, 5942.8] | 4.46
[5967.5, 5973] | 4.34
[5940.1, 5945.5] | 4.36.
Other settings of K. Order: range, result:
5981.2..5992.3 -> 4.257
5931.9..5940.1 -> 4.45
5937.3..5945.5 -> 4.331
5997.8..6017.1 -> 4.147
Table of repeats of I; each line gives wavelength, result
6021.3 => 4.147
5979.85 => 4.512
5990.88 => 4.28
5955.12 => 4.584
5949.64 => 4.652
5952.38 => 4.401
